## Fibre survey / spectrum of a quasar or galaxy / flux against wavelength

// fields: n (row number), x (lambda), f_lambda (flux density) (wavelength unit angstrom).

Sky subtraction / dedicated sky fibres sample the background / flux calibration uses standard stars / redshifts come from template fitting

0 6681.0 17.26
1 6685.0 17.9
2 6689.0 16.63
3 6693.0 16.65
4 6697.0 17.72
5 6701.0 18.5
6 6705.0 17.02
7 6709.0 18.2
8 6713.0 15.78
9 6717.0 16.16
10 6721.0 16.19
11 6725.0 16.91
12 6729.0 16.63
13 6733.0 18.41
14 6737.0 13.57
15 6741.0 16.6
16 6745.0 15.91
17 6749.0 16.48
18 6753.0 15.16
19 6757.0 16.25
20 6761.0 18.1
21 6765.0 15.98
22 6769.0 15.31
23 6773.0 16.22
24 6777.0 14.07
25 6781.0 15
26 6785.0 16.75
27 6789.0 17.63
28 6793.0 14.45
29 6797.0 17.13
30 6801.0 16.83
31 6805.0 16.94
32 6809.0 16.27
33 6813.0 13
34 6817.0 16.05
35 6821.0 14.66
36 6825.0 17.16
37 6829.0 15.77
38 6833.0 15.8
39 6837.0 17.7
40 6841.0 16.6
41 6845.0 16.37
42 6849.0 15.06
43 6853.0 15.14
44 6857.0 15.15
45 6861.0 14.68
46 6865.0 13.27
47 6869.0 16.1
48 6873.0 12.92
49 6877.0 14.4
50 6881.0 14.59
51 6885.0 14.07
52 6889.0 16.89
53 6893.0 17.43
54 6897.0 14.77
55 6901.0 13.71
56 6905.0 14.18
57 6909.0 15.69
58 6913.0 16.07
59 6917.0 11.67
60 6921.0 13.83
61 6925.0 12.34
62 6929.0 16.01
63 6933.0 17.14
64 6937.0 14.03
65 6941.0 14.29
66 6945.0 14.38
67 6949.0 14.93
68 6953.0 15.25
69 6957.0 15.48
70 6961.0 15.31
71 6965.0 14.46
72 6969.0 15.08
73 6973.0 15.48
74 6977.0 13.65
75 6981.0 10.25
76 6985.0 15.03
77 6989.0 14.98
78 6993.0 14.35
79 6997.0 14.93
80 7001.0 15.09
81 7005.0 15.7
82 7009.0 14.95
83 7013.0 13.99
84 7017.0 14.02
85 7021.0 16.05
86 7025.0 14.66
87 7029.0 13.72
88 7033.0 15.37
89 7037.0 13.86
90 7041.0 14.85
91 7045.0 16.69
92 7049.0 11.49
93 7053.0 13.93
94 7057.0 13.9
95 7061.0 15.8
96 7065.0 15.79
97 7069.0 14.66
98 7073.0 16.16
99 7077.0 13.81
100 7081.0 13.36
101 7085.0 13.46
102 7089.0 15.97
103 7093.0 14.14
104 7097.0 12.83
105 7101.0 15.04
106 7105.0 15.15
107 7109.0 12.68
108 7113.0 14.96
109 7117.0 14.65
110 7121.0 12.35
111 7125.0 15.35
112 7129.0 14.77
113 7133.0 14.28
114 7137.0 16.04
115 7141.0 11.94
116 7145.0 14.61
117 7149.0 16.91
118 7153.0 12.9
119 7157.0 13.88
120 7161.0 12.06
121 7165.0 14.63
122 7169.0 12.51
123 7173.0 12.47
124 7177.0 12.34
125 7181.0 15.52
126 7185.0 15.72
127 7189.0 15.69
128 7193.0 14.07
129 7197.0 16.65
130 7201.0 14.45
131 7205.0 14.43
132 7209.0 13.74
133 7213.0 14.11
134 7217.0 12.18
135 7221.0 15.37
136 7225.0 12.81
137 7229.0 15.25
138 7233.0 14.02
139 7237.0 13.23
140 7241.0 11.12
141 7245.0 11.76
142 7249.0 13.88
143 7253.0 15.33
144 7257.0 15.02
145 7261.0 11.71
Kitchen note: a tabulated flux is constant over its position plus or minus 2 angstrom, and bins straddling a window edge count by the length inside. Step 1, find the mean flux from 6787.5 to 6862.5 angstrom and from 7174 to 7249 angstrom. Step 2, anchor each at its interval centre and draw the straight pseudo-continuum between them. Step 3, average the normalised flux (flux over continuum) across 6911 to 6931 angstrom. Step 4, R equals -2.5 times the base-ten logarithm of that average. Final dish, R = 0.11 mag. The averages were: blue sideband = 15.9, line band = 14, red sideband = 14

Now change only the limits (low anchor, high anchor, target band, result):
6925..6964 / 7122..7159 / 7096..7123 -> 0.04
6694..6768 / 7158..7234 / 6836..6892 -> 0.05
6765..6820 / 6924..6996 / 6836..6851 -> -0.06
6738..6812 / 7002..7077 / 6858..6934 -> 0.06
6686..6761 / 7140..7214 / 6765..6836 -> 0.03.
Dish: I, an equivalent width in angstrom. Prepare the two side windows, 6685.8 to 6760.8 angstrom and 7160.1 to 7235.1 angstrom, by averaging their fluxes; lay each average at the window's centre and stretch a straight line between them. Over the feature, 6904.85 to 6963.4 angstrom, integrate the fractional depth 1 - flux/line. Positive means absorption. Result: 3.1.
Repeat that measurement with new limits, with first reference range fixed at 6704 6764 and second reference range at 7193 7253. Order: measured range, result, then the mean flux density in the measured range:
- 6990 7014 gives 0.25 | 14.9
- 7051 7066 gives -0.07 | 14.8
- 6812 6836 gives 0.58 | 15.6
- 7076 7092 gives 0.46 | 14.2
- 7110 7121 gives 0.20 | 14.2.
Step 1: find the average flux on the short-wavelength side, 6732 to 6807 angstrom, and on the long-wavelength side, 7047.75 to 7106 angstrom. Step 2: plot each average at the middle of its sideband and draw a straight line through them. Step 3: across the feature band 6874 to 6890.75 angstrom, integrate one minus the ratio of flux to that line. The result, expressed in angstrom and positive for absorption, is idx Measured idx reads 0.7 angstrom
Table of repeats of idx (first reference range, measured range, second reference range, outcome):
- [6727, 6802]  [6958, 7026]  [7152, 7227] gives 1.7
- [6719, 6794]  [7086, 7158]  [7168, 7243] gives 0.2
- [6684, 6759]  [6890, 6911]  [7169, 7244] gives 0.6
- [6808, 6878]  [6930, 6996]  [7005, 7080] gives 1.2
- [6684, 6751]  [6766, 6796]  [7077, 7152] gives 1.2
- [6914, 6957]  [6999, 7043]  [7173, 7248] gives -1.3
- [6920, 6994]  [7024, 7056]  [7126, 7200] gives 0.3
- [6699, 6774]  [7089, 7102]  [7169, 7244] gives 0.3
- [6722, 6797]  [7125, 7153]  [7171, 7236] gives -0.2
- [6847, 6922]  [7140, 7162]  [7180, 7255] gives 0.6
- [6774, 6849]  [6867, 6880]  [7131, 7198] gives 1.0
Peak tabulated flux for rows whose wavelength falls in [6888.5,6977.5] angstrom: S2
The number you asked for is 17.43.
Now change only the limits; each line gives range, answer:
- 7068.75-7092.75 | 16.16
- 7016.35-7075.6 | 16.69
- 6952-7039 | 16.05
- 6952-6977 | 15.48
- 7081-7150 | 16.91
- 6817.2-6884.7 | 17.7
